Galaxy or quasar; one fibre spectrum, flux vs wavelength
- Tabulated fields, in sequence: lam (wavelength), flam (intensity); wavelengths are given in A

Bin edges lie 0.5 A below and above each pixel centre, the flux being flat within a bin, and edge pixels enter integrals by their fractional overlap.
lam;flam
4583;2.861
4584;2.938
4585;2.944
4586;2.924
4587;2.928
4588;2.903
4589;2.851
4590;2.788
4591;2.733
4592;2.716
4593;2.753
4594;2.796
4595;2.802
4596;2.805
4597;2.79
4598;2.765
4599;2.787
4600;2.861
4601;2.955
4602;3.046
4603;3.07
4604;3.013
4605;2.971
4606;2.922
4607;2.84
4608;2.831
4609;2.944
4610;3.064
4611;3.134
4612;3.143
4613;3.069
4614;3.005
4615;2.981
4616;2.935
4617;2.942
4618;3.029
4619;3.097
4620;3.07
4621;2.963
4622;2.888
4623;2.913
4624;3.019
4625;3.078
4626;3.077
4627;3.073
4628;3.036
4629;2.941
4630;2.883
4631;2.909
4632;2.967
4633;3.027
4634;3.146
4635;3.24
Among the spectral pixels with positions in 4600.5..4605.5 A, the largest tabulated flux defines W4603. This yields 3.07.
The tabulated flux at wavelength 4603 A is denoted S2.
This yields 3.07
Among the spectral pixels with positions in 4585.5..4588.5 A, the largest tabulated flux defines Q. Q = 2.928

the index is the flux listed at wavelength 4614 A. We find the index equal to 3.005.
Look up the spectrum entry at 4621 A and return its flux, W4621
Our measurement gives 2.963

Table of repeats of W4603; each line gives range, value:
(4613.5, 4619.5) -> 3.097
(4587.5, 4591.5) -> 2.903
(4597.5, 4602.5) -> 3.046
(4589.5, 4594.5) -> 2.796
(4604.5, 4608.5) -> 2.971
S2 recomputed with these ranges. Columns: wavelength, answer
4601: 2.955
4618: 3.029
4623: 2.913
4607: 2.84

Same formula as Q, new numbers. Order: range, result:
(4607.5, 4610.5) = 3.064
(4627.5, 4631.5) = 3.036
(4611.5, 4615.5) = 3.143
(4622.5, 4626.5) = 3.078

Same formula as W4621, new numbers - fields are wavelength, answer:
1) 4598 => 2.765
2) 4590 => 2.788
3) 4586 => 2.924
